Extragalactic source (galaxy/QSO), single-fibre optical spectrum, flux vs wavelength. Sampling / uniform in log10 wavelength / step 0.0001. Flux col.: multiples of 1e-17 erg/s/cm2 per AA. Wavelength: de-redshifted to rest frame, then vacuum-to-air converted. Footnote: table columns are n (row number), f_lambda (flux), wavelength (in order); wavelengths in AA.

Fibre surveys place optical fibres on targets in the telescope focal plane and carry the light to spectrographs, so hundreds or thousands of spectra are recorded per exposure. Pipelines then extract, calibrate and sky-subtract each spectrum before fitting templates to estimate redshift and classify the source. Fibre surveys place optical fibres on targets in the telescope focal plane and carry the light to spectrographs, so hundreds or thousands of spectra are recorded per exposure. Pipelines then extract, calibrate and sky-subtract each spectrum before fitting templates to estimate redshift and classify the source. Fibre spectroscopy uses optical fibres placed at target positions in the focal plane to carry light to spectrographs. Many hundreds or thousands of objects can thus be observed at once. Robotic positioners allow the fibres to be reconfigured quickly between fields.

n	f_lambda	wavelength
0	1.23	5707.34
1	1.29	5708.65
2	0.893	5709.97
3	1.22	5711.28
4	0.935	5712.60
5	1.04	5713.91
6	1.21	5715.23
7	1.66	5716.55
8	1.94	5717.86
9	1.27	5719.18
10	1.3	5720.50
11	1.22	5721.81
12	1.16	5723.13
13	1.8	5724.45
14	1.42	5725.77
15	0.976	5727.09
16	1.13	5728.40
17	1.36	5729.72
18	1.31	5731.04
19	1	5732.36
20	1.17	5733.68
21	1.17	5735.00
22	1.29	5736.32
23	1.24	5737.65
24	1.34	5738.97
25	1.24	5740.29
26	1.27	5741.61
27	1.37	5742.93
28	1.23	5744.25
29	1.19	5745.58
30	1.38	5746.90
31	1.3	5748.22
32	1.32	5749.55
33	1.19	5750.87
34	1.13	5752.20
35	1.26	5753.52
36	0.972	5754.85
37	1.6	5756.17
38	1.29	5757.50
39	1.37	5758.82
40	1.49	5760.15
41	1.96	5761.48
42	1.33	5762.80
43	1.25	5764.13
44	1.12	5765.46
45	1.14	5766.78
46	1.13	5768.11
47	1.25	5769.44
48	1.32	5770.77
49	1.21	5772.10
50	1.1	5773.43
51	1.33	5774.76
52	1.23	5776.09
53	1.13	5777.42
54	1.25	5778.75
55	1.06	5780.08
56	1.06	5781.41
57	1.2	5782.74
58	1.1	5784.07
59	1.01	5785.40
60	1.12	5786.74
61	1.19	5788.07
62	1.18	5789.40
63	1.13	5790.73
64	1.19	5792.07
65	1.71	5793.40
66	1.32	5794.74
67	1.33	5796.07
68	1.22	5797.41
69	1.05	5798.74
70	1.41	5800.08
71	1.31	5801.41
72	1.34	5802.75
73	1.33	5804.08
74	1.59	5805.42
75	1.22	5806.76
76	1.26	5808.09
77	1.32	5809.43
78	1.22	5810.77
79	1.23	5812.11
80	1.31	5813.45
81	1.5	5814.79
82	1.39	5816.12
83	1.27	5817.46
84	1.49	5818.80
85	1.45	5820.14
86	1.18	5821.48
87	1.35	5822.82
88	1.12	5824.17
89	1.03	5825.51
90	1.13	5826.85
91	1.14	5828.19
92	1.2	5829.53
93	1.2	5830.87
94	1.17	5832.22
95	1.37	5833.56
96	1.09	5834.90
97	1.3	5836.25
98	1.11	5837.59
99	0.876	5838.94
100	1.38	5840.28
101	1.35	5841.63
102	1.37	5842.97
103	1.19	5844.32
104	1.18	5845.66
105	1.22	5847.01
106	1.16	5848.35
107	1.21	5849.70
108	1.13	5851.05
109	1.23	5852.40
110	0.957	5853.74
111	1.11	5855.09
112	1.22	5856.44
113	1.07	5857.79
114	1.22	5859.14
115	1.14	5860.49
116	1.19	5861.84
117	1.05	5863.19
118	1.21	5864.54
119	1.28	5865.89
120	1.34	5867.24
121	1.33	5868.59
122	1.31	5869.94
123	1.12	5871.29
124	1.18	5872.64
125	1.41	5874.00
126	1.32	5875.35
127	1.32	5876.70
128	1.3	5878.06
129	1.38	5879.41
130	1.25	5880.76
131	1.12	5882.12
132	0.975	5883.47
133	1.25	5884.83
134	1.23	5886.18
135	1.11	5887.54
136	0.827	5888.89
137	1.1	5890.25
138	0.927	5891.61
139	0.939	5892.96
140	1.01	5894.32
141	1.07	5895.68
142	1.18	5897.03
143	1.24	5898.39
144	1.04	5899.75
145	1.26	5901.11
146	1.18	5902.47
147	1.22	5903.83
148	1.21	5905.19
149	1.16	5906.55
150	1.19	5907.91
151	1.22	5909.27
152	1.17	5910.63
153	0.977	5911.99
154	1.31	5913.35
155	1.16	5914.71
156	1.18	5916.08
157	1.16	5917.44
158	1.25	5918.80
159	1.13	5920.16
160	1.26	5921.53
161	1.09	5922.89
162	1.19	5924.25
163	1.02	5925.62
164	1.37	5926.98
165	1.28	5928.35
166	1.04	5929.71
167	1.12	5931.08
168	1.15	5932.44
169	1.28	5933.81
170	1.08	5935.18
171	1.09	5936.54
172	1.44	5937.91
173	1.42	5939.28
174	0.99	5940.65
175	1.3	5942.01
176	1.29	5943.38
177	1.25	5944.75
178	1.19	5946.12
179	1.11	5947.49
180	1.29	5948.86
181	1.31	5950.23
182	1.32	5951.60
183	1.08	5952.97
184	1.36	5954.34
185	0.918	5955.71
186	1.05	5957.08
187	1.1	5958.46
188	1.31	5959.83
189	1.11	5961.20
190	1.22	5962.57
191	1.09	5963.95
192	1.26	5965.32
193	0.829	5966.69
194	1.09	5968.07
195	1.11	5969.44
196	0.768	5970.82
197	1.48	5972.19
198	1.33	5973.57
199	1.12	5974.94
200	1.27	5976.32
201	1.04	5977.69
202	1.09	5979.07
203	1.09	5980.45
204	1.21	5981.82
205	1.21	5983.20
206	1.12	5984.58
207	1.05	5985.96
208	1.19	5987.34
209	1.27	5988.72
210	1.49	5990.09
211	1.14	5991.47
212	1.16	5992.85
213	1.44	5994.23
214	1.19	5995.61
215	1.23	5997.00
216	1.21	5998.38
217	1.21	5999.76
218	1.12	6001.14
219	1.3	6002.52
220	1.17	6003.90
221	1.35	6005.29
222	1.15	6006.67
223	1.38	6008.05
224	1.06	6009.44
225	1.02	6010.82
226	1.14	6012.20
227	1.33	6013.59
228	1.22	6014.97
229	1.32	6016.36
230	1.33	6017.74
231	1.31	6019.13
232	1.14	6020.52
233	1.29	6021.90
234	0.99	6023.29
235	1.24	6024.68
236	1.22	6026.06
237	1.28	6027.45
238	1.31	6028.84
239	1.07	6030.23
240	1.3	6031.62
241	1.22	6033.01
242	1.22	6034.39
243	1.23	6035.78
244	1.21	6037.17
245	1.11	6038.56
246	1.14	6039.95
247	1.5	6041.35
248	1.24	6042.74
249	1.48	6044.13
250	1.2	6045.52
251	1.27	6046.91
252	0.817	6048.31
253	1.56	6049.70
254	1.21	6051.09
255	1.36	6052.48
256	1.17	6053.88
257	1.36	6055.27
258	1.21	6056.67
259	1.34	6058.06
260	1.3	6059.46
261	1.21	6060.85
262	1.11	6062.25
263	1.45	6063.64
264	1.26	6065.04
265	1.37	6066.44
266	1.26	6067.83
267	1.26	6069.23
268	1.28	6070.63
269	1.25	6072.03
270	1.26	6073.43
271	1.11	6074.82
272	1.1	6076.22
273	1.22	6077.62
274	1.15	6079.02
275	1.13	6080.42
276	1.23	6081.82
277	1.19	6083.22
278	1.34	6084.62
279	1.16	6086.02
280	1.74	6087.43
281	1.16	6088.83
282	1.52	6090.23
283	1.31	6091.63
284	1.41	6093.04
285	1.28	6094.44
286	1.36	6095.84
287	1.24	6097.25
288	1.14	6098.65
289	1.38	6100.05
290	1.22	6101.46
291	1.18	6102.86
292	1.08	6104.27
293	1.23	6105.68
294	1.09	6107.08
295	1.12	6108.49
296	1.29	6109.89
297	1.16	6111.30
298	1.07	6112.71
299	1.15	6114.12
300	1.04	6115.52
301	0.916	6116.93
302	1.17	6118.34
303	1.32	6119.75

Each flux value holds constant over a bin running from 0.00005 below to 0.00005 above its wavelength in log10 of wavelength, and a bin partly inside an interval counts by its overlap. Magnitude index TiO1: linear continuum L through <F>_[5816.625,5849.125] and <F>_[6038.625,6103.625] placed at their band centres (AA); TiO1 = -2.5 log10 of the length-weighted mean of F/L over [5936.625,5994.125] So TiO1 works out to 0.06 mag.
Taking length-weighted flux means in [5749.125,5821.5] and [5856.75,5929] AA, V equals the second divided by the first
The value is 0.9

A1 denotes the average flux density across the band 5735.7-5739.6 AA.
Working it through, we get 1.29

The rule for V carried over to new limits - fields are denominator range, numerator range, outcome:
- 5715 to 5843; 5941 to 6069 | 0.96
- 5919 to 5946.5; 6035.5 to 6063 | 1.04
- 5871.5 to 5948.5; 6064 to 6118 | 1.04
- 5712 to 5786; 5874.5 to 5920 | 0.92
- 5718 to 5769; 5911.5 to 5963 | 0.92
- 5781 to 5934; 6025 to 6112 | 1.04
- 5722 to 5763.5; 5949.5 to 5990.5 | 0.89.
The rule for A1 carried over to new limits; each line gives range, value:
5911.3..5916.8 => 1.16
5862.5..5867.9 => 1.22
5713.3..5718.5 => 1.46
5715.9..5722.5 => 1.48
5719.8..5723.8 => 1.23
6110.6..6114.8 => 1.13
